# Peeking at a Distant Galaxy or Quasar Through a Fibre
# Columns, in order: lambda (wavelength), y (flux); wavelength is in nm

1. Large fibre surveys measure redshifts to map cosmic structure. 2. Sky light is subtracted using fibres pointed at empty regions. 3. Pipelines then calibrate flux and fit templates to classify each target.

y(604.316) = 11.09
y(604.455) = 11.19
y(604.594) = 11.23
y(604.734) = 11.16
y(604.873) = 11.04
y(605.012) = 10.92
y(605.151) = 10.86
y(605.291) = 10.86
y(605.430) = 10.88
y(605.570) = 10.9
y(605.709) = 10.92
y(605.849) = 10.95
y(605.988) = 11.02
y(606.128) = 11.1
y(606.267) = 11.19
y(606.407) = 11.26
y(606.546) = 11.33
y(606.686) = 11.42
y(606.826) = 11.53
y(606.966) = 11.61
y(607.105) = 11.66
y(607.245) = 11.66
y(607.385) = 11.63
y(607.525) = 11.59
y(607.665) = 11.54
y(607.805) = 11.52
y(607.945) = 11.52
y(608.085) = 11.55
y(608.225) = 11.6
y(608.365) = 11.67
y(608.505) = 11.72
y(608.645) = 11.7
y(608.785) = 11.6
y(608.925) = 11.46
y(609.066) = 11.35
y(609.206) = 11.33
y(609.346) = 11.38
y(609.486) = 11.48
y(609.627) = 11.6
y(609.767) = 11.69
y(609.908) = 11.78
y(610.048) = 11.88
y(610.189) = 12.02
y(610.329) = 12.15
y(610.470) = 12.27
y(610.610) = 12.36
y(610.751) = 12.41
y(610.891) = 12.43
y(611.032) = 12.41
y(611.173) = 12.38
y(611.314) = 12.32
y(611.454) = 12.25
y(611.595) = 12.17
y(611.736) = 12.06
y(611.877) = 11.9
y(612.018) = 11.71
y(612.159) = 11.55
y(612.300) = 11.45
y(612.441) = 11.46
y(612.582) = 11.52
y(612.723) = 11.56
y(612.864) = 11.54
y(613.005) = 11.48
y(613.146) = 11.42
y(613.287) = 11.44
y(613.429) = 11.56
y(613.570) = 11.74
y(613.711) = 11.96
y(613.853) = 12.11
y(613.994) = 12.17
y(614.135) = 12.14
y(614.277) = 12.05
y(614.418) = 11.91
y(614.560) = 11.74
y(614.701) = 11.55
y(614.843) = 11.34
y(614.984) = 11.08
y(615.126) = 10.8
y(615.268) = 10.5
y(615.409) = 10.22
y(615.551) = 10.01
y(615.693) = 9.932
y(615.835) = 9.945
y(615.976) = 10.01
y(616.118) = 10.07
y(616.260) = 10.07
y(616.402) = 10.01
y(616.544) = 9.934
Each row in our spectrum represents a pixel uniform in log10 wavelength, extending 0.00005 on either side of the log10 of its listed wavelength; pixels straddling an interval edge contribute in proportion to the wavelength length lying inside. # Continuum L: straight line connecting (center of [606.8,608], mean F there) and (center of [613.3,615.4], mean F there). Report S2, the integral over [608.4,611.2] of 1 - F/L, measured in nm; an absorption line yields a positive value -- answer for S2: -0.07 nm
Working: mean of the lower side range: 11.6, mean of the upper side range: 11.6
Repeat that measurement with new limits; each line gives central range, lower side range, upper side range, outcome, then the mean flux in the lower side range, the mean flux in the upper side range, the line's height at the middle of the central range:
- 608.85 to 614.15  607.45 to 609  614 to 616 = -0.249 nm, 11.6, 11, 11.3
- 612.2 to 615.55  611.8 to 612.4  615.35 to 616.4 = -0.186 nm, 11.6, 10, 10.9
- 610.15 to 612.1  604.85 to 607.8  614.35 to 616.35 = -0.228 nm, 11.2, 10.6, 10.9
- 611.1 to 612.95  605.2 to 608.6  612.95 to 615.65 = -0.071 nm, 11.4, 11.4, 11.4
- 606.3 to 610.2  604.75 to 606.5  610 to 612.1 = 0.002 nm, 11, 12.2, 11.6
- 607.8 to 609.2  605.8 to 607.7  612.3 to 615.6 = -0.018 nm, 11.4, 11.5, 11.4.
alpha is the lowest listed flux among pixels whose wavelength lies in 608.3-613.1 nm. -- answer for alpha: 11.33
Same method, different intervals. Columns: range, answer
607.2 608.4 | 11.52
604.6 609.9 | 10.86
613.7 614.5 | 11.91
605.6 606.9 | 10.92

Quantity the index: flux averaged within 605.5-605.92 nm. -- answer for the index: 10.9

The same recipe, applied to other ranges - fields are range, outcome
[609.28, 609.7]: 11.5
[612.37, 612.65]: 11.5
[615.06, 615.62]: 10.4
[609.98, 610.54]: 12.1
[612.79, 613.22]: 11.5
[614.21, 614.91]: 11.7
